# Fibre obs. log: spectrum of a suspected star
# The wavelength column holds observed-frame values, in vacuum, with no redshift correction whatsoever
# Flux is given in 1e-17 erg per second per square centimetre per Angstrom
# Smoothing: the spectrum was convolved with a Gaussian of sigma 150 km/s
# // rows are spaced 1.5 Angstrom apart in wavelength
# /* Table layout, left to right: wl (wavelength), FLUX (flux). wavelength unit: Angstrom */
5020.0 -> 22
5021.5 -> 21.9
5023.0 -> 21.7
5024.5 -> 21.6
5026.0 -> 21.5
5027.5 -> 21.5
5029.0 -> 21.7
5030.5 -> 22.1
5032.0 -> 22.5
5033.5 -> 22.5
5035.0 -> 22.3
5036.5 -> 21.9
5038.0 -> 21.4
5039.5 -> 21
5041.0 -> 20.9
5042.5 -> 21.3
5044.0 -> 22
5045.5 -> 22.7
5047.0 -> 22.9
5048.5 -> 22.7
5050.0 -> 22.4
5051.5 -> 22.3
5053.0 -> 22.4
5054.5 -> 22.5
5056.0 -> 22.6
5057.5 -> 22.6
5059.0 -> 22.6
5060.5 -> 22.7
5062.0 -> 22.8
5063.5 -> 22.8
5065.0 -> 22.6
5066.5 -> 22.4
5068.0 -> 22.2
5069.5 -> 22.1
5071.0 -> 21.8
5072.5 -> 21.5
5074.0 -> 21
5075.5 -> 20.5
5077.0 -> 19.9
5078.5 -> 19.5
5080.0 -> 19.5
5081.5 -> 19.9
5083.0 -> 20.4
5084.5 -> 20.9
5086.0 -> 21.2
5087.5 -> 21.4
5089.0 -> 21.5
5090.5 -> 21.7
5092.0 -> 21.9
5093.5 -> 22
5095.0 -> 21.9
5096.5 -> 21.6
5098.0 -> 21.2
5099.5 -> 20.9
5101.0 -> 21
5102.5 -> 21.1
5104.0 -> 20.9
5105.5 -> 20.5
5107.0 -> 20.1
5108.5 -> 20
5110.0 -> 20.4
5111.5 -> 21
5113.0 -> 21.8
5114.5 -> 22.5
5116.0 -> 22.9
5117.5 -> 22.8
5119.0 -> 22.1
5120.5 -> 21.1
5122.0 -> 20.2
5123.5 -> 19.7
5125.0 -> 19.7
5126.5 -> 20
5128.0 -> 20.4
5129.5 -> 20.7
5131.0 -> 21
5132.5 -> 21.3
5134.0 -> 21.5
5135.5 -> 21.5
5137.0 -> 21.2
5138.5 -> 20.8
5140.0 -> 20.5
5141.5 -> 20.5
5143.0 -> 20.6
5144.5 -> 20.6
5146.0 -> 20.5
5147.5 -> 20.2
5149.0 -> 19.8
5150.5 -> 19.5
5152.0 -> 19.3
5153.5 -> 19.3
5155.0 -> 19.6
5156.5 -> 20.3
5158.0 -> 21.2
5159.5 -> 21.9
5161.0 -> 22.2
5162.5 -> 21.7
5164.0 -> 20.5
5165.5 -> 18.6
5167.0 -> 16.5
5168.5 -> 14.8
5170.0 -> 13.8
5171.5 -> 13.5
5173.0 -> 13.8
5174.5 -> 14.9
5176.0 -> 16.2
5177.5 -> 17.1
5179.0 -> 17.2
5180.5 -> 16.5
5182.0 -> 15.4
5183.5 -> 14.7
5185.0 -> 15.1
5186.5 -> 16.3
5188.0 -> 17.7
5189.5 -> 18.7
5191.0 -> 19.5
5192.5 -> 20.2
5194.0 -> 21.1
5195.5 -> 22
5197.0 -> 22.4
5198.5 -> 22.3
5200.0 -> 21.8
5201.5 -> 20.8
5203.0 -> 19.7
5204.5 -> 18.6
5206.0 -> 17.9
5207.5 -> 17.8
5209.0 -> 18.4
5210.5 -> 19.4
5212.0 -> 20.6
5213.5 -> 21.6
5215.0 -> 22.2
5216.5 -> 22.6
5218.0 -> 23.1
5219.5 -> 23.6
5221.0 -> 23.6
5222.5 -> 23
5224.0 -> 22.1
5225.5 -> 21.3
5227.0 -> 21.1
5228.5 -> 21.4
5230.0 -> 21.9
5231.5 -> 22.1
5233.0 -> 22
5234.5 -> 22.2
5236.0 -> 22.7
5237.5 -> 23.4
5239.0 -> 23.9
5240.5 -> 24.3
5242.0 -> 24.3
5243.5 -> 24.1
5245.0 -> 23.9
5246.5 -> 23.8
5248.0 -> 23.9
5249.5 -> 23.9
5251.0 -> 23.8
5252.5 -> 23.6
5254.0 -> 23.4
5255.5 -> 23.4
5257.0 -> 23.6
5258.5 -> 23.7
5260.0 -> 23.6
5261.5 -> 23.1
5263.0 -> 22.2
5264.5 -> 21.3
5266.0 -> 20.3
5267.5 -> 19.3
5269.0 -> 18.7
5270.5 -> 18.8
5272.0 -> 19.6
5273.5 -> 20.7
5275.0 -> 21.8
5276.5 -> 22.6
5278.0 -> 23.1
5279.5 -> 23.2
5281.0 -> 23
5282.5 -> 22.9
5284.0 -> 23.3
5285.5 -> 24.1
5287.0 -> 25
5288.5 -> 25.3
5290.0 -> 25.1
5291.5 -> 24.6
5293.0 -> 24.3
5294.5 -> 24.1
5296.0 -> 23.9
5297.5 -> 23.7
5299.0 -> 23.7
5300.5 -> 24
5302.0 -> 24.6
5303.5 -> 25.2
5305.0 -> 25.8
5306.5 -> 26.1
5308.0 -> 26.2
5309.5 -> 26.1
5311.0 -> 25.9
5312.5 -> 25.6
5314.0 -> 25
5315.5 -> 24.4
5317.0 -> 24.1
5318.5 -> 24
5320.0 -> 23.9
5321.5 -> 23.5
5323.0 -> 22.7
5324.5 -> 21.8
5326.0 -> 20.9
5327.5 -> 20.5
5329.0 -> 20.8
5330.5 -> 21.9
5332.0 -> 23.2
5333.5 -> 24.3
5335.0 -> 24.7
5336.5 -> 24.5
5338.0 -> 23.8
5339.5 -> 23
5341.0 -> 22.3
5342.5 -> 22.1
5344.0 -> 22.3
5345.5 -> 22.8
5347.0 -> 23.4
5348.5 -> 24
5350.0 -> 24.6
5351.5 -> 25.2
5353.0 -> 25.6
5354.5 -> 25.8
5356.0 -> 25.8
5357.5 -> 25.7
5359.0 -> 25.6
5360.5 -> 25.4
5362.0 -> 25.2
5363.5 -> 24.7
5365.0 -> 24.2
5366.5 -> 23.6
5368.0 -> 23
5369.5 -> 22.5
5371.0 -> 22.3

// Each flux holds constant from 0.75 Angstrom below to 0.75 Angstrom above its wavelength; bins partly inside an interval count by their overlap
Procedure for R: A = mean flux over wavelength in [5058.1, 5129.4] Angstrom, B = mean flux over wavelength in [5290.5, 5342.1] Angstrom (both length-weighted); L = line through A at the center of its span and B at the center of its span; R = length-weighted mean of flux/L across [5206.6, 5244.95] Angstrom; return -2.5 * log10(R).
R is 0.03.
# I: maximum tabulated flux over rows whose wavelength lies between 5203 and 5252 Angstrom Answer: 24.3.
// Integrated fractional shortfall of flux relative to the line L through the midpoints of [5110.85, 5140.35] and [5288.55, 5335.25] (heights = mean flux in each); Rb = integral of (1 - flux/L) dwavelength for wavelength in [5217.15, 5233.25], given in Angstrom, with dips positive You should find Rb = 0.27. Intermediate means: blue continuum 21.1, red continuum 24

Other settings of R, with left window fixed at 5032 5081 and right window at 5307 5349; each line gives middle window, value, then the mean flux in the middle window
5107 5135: 0.062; 21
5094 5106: 0.049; 21.2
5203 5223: 0.096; 20.9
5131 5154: 0.096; 20.5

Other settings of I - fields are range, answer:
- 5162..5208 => 22.4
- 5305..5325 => 26.2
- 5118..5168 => 22.2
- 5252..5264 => 23.7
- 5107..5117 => 22.9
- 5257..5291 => 25.3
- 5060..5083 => 22.8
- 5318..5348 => 24.7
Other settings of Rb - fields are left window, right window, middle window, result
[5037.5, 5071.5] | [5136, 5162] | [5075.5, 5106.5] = 0.9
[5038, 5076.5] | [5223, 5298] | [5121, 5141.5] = 1.6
